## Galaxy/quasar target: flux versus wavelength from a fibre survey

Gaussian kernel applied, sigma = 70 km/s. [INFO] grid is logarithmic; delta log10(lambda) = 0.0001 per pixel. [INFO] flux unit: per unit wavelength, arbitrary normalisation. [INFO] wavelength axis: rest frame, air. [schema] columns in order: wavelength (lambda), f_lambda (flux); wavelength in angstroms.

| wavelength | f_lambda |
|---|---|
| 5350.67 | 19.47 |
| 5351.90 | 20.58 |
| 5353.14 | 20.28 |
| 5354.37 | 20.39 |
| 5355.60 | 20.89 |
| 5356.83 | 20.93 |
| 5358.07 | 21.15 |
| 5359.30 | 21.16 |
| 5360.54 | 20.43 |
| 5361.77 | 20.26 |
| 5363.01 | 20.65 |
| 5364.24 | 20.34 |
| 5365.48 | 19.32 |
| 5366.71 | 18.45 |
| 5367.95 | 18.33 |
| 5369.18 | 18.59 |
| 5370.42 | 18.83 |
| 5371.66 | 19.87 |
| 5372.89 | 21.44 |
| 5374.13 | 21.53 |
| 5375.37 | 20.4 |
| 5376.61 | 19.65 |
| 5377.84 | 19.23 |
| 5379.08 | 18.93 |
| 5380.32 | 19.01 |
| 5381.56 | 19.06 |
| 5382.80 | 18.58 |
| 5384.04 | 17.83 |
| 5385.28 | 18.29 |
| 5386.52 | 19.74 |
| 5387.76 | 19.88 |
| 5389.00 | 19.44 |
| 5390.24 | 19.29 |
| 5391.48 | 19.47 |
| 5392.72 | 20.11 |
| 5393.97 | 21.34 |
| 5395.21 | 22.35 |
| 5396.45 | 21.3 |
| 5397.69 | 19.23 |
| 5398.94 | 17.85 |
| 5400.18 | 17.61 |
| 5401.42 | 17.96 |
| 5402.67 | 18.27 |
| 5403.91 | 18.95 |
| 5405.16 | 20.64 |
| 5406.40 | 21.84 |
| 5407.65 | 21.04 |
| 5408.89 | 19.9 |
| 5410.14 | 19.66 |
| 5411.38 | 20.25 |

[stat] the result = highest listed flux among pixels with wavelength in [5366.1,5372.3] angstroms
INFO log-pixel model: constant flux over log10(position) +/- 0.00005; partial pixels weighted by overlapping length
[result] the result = 19.87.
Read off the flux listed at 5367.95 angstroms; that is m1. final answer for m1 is 18.33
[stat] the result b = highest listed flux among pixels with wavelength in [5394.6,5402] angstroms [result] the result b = 22.35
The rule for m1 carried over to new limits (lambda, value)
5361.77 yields 20.26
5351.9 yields 20.58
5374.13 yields 21.53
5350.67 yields 19.47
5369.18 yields 18.59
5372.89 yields 21.44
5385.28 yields 18.29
